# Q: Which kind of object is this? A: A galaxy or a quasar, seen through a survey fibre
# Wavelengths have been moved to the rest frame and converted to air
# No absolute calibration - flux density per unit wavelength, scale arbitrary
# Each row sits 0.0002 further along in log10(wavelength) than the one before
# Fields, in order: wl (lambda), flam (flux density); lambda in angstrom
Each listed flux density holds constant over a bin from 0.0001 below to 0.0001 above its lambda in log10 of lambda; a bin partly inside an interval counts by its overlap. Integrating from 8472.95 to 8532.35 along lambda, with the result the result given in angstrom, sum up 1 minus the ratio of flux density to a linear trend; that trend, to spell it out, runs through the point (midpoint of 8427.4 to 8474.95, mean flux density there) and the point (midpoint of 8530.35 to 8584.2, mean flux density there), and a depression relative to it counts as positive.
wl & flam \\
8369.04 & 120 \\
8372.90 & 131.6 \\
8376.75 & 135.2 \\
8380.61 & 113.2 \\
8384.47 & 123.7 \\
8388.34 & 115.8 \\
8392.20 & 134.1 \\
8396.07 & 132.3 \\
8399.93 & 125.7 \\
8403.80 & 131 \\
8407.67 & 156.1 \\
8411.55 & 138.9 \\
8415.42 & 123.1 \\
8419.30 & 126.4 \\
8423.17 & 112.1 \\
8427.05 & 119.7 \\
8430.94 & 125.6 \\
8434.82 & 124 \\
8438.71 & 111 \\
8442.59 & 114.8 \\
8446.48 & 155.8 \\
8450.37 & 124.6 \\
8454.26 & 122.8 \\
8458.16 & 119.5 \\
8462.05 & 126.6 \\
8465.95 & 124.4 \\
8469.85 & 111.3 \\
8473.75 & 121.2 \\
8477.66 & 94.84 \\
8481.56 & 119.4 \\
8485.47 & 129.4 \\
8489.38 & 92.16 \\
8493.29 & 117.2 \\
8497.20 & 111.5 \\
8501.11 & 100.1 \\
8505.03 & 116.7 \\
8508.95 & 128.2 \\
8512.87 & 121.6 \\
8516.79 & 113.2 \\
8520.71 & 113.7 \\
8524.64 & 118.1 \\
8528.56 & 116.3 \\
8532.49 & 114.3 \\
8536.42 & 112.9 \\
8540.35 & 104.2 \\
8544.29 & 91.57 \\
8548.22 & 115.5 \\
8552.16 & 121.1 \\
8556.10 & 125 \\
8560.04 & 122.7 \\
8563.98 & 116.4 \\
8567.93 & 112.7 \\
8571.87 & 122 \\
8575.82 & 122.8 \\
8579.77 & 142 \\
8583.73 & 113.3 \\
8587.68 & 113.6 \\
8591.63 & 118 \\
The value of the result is 3.0 angstrom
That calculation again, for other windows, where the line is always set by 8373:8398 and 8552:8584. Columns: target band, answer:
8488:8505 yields 2.32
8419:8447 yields 0.74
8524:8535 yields 0.66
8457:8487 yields 1.51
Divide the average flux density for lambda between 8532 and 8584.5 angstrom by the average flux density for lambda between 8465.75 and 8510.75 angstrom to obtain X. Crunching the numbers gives 1.03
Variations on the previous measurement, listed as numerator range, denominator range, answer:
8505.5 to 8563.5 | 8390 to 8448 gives 0.90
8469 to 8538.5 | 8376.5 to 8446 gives 0.90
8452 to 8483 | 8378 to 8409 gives 0.91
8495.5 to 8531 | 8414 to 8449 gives 0.93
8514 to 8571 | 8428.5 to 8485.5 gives 0.94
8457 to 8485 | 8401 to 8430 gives 0.91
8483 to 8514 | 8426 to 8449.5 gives 0.91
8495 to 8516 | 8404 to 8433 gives 0.90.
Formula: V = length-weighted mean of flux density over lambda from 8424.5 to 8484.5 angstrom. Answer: 121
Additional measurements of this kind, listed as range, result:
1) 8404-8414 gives 143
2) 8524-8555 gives 112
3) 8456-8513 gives 115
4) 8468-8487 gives 115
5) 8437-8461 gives 125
